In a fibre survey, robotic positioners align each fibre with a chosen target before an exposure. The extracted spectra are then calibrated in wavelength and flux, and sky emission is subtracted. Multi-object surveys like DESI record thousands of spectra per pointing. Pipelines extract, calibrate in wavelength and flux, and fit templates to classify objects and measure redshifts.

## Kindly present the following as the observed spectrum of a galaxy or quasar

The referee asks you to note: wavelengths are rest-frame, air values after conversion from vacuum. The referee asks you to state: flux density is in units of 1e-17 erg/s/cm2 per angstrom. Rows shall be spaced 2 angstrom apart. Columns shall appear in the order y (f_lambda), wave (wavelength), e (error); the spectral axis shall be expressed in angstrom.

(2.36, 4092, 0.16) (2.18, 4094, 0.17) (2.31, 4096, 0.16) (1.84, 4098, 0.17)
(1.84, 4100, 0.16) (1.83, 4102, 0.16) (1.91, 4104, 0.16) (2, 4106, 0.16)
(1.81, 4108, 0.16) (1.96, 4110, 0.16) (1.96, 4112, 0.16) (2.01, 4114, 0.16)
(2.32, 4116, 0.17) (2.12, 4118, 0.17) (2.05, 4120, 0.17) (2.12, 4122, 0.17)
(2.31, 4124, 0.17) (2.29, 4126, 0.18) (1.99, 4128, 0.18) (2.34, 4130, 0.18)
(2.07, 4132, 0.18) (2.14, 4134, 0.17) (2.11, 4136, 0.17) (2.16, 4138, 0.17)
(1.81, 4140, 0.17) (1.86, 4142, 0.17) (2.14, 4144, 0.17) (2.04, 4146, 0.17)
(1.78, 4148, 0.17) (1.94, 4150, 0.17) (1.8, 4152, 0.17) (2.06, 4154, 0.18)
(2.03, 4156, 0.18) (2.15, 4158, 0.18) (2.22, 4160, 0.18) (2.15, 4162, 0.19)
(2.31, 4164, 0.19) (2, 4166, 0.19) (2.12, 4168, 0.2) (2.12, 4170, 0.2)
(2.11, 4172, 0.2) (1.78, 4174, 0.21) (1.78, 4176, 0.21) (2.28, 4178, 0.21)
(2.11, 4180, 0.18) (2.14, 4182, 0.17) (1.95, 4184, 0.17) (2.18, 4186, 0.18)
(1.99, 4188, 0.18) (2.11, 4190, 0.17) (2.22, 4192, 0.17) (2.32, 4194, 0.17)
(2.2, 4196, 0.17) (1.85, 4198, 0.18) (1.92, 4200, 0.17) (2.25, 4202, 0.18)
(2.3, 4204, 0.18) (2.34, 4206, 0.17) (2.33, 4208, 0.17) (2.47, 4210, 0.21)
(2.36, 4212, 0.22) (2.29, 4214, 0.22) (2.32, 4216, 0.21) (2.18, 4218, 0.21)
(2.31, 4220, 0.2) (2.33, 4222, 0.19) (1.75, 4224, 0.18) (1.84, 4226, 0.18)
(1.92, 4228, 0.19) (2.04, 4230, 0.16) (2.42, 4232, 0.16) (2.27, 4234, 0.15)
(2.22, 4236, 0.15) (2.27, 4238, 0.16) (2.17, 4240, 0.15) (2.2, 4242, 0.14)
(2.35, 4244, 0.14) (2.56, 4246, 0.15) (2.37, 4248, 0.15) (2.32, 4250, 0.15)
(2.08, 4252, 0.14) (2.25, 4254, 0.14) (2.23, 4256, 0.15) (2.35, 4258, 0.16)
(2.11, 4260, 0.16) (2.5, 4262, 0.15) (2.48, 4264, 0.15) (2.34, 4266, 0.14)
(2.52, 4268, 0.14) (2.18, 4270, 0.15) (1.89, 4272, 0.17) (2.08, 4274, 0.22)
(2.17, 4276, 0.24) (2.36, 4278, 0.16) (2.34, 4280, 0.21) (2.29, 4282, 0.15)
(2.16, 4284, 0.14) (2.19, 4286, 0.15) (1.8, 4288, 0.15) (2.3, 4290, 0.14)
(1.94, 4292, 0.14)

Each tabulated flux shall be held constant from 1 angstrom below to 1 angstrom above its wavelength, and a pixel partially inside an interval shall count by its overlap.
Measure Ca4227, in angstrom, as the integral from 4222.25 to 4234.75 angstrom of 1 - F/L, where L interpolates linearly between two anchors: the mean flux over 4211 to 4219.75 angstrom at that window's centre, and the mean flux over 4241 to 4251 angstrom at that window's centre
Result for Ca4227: 1.4 angstrom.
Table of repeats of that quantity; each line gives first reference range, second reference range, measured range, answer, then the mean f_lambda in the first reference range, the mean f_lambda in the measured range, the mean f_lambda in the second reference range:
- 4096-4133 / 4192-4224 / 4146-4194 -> 2.16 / 2.05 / 2.06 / 2.23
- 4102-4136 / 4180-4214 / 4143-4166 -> 0.80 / 2.08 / 2.05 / 2.18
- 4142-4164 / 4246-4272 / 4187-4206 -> 0.06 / 2.04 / 2.14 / 2.3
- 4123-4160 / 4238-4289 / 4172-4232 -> 0.51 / 2.06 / 2.14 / 2.25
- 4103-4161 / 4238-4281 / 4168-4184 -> 0.64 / 2.05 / 2.04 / 2.28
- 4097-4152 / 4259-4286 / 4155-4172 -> -0.41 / 2.02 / 2.14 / 2.26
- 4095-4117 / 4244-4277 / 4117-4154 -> -0.41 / 1.98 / 2.06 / 2.28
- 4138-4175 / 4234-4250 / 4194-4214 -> -0.46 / 2.03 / 2.23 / 2.3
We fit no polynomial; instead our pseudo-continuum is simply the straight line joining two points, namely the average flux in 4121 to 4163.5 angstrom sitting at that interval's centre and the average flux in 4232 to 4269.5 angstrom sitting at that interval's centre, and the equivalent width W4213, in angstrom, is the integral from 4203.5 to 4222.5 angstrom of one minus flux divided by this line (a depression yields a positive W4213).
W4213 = -0.8 angstrom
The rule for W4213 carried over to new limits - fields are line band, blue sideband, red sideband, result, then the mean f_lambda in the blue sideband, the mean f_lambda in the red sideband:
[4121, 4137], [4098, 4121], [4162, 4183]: -1.3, 1.98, 2.08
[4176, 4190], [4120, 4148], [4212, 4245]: 0.4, 2.09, 2.19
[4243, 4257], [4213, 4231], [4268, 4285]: -1.0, 2.11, 2.2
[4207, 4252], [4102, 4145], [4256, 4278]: -0.5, 2.06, 2.27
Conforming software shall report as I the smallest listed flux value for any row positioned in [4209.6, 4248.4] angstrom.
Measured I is 1.75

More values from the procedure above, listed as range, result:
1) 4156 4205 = 1.78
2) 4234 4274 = 1.89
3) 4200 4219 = 1.92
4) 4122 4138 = 1.99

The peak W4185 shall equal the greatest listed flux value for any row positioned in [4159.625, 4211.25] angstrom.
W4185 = 2.47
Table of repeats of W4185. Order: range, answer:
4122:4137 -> 2.34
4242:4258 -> 2.56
